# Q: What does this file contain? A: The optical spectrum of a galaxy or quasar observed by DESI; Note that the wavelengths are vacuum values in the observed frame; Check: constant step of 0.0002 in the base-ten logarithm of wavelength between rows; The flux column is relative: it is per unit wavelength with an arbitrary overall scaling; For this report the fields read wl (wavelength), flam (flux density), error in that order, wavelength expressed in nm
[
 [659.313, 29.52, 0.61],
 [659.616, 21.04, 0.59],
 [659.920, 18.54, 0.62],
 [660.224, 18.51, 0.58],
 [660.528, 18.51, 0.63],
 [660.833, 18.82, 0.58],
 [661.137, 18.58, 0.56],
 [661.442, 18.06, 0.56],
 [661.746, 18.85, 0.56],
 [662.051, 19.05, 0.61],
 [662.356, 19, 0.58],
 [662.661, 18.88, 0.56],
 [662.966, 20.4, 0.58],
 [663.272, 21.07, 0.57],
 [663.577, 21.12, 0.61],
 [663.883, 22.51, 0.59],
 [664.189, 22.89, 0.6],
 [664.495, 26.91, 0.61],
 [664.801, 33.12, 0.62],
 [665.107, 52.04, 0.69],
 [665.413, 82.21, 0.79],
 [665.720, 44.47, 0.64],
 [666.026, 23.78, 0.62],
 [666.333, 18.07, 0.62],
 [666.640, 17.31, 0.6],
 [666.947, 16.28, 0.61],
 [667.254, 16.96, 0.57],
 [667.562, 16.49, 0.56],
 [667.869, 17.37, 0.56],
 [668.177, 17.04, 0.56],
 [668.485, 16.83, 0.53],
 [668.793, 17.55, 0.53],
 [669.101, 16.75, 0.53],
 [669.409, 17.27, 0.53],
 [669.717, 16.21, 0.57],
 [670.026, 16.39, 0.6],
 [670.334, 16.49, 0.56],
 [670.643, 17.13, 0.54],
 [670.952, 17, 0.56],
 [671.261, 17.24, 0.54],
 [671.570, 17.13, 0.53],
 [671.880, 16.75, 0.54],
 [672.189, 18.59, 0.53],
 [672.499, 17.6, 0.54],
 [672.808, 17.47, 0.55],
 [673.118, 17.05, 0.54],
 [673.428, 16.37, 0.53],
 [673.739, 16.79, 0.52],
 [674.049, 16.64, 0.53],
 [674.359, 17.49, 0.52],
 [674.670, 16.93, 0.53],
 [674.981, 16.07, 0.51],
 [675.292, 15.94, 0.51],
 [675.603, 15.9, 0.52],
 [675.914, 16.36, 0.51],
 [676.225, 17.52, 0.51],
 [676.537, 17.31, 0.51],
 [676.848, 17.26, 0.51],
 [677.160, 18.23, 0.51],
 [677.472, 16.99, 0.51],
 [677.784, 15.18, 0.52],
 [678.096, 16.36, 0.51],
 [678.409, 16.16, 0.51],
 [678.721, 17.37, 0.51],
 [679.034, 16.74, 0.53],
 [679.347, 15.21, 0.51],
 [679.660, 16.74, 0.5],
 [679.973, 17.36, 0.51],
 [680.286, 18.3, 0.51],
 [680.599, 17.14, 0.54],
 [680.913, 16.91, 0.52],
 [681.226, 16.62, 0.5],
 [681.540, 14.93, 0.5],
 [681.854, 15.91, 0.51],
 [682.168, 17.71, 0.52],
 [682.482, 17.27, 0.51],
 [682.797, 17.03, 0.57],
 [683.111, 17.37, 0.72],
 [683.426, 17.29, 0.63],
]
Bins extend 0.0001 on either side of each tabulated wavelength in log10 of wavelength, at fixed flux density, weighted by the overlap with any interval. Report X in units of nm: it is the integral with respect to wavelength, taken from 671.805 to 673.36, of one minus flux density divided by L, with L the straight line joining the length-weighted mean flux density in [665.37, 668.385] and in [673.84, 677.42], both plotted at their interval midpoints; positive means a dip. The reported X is 0.17 nm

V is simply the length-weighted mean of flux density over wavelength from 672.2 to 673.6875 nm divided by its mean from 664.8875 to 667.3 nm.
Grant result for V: 0.50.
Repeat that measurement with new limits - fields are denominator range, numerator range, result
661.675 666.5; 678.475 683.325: 0.58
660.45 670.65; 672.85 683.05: 0.73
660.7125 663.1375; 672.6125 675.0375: 0.89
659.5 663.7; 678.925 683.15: 0.87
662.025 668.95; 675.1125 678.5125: 0.66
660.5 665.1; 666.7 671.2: 0.76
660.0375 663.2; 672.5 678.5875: 0.89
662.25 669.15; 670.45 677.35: 0.67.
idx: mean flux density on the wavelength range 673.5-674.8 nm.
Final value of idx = 16.9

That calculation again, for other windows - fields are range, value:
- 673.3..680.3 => 16.7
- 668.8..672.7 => 17.1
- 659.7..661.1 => 18.7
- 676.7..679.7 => 16.6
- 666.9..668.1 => 16.8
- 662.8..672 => 23.1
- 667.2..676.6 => 16.9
